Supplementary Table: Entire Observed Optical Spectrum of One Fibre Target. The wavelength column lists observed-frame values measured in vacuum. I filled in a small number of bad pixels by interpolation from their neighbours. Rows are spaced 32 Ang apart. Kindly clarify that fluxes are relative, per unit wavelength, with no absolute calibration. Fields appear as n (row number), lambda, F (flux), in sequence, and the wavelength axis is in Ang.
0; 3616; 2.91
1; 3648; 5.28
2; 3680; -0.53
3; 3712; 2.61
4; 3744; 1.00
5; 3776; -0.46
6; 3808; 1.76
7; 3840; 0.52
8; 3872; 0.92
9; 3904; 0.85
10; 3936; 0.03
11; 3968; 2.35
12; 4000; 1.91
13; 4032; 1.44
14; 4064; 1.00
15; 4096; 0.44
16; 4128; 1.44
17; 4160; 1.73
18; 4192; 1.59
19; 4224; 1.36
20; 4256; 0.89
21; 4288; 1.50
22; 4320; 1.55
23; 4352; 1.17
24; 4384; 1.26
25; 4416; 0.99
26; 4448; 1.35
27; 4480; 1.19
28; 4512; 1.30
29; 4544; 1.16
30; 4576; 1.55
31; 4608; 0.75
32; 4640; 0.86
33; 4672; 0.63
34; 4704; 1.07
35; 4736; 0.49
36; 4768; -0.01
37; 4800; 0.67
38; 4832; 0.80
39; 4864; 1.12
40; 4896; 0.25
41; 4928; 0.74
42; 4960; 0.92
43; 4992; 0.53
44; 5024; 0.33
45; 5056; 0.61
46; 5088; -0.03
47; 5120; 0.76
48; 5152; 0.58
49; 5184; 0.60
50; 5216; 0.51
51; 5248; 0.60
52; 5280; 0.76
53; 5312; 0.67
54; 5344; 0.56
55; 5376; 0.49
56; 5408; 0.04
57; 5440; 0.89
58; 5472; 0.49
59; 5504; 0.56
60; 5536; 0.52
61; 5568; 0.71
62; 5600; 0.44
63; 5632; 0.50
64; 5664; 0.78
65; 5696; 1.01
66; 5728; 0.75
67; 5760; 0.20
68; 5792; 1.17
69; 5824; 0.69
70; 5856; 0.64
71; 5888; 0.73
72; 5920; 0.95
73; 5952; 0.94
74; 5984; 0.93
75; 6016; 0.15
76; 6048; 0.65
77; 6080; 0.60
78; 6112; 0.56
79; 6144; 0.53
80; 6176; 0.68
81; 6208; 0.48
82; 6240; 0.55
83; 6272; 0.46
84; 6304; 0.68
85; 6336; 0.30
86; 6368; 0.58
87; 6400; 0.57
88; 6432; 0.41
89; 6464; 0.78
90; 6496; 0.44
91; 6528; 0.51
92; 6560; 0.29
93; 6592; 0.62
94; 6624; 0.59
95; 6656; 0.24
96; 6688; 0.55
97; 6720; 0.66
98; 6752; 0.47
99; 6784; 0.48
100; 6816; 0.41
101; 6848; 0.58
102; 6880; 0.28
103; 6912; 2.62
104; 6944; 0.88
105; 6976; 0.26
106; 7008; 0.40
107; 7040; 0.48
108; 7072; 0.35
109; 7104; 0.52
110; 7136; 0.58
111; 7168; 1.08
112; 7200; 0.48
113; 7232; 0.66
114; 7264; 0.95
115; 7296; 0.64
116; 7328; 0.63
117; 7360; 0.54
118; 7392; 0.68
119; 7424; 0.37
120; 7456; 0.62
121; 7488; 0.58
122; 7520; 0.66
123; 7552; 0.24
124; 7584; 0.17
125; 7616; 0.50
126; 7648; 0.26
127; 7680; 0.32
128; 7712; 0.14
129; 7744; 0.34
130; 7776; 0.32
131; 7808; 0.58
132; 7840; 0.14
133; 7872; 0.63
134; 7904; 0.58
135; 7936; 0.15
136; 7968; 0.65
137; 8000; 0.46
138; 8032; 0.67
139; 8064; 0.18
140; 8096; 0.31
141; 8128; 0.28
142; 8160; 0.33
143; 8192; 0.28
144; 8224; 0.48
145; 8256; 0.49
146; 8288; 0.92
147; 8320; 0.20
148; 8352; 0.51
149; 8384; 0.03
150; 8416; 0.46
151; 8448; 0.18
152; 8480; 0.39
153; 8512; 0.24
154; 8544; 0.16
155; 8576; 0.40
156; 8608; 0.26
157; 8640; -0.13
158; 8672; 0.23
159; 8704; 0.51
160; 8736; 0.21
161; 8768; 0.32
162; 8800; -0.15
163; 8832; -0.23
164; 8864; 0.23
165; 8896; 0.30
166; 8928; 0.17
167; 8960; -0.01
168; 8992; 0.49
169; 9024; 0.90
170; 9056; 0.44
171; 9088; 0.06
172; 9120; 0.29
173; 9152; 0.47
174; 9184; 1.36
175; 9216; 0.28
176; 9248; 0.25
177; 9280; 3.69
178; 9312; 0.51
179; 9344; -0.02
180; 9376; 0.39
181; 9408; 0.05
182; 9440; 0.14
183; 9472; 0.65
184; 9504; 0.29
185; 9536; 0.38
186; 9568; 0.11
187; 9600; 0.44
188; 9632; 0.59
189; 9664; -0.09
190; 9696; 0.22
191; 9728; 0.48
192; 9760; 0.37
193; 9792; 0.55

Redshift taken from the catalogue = 0.85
